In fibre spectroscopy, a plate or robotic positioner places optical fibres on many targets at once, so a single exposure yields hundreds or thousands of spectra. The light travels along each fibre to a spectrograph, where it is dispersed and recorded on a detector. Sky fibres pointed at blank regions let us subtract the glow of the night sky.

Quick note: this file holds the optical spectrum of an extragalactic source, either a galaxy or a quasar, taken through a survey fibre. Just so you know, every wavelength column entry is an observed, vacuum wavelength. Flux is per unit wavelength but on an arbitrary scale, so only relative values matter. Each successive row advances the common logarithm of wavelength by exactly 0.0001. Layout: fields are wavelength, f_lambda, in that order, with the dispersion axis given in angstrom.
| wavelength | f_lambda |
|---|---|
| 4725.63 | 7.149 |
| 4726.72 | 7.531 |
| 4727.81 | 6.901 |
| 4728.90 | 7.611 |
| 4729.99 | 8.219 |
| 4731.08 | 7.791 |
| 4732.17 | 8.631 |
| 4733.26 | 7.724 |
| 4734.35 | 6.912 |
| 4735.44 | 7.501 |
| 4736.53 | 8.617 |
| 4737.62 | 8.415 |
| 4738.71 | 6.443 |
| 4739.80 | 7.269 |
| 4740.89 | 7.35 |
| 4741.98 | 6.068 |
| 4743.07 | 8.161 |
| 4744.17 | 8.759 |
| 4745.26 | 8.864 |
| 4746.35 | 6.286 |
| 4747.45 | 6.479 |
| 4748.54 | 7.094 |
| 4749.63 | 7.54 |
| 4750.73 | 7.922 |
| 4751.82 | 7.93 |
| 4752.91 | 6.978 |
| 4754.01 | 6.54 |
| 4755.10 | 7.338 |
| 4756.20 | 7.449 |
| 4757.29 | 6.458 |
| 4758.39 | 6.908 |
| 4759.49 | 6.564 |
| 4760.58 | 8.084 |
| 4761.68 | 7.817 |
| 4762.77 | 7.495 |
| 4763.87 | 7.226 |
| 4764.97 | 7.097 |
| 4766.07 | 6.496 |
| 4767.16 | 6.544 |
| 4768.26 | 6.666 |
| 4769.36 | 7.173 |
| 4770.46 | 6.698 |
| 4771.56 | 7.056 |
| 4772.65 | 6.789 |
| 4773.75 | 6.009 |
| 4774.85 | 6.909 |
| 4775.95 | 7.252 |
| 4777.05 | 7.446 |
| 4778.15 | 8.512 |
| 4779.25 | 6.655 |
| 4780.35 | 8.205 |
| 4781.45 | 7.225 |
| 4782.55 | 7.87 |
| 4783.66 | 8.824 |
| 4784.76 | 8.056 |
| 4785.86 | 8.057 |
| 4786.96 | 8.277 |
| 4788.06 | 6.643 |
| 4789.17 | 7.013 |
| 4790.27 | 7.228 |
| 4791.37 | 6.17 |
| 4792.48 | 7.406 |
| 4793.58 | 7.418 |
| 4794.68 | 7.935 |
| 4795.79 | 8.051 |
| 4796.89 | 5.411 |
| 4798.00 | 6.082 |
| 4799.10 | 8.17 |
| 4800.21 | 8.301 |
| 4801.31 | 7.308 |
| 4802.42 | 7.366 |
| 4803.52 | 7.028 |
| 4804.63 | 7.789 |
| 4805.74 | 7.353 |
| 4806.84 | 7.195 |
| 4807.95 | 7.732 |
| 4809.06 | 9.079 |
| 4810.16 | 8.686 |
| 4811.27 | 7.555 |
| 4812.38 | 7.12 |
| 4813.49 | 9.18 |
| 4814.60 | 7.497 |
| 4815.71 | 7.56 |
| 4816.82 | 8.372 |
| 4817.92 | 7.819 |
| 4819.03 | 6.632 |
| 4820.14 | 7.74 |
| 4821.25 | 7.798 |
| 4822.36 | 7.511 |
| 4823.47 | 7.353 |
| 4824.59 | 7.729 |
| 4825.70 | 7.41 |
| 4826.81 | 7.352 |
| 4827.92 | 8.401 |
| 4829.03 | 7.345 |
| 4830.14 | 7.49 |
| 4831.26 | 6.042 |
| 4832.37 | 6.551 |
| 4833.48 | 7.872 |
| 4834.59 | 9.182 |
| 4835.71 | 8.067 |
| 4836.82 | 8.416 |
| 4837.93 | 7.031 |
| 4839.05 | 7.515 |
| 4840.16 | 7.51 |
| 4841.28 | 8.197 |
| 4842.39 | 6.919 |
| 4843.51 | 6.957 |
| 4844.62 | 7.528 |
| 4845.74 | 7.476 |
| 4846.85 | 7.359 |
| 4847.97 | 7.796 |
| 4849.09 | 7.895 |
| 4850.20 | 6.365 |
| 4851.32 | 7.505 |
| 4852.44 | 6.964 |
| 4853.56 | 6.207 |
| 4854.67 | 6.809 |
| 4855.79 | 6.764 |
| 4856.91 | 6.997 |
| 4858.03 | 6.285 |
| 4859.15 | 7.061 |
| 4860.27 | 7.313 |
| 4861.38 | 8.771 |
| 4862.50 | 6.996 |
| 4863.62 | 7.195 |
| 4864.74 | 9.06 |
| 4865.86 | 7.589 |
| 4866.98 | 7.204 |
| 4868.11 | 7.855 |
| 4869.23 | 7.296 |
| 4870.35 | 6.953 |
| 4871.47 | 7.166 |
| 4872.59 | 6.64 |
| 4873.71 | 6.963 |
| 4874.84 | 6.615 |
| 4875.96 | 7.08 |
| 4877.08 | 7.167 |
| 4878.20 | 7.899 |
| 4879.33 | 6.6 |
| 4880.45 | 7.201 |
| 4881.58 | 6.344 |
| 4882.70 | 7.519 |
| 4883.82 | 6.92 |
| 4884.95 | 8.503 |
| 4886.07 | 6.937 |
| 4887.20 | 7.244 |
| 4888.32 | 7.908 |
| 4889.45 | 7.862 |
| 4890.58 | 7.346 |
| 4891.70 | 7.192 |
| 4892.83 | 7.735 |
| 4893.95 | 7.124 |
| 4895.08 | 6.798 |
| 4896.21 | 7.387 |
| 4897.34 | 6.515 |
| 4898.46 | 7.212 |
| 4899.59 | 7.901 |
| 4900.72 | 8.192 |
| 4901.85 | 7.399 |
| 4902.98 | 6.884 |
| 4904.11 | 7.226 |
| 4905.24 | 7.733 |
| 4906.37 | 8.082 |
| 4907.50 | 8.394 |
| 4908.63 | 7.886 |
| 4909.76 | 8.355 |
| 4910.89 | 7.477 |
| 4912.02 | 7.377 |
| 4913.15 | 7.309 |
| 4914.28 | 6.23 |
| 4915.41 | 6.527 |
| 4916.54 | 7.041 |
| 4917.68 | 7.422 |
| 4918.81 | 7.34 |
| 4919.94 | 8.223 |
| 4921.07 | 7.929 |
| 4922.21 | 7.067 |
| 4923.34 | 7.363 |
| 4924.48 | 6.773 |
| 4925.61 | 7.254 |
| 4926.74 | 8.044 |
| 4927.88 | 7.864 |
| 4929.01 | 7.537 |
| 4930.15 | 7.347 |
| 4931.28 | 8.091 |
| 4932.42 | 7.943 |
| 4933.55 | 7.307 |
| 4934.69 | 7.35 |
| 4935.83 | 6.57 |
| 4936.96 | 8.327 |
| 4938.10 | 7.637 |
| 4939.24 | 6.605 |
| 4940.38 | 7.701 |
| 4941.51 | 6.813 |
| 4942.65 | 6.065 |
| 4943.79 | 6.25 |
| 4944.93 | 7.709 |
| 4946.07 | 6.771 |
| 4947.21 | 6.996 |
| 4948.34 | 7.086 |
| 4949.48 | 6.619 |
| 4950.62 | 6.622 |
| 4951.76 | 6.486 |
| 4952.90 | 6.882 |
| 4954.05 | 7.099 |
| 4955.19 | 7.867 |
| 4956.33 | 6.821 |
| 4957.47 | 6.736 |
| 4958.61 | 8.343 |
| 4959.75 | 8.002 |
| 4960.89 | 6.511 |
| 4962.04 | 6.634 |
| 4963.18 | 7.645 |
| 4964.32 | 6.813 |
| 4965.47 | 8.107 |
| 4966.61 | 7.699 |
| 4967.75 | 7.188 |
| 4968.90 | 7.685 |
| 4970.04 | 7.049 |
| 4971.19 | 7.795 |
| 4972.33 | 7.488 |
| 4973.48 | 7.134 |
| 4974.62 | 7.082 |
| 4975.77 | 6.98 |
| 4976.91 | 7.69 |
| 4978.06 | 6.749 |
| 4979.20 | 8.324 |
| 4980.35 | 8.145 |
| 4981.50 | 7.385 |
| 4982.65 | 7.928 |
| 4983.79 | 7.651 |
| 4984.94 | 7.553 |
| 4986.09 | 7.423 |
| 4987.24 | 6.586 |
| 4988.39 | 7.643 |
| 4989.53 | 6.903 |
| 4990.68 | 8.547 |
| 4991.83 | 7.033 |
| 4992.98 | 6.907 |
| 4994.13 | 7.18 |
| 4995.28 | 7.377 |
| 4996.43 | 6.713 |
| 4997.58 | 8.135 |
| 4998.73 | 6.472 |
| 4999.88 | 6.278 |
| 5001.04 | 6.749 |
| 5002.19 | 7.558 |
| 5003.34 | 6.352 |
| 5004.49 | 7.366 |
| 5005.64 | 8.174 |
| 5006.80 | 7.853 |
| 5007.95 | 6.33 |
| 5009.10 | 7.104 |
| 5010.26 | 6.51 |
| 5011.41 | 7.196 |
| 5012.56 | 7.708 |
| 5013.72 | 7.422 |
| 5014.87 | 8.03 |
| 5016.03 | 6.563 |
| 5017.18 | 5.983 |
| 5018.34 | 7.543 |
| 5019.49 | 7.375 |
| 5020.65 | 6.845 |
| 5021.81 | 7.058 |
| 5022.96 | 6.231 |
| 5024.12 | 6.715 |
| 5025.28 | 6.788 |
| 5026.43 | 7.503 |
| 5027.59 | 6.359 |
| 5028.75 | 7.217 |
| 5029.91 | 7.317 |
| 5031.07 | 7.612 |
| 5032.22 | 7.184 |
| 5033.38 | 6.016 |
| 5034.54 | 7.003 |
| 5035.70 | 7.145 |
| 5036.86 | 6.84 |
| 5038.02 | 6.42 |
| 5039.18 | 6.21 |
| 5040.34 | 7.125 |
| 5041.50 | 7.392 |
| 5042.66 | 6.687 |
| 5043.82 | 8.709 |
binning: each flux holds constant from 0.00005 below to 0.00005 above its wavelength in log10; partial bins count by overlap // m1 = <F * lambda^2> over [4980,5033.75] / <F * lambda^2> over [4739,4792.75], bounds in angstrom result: 1.09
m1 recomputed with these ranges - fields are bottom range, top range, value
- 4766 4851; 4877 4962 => 1.02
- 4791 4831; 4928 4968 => 1.01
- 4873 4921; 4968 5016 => 1.03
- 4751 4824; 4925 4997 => 1.06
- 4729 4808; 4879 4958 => 1.05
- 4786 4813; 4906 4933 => 1.06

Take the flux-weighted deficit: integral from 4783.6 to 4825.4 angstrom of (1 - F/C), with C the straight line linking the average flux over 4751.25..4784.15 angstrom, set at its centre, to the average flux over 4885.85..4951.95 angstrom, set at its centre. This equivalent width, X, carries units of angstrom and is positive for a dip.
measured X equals -2.0 angstrom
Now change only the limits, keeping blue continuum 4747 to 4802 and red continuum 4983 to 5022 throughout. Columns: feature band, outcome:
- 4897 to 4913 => -0.90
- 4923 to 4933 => -0.52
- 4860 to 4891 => -0.59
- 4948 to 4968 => 0.06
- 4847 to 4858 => 0.34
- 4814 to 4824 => -0.48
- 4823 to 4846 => -0.96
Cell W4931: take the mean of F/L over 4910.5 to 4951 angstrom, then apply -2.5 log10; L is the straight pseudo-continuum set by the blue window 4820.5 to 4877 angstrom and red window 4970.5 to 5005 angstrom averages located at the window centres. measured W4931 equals 0.01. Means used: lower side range 7.37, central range 7.24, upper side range 7.3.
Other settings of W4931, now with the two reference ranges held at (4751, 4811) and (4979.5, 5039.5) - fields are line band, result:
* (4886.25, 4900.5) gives -0.02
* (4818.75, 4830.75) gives -0.03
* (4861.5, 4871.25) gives -0.04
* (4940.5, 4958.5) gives 0.04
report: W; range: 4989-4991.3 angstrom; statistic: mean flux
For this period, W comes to 7.72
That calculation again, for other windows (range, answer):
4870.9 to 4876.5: 6.89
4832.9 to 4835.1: 8.51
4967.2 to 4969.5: 7.43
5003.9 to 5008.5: 7.43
